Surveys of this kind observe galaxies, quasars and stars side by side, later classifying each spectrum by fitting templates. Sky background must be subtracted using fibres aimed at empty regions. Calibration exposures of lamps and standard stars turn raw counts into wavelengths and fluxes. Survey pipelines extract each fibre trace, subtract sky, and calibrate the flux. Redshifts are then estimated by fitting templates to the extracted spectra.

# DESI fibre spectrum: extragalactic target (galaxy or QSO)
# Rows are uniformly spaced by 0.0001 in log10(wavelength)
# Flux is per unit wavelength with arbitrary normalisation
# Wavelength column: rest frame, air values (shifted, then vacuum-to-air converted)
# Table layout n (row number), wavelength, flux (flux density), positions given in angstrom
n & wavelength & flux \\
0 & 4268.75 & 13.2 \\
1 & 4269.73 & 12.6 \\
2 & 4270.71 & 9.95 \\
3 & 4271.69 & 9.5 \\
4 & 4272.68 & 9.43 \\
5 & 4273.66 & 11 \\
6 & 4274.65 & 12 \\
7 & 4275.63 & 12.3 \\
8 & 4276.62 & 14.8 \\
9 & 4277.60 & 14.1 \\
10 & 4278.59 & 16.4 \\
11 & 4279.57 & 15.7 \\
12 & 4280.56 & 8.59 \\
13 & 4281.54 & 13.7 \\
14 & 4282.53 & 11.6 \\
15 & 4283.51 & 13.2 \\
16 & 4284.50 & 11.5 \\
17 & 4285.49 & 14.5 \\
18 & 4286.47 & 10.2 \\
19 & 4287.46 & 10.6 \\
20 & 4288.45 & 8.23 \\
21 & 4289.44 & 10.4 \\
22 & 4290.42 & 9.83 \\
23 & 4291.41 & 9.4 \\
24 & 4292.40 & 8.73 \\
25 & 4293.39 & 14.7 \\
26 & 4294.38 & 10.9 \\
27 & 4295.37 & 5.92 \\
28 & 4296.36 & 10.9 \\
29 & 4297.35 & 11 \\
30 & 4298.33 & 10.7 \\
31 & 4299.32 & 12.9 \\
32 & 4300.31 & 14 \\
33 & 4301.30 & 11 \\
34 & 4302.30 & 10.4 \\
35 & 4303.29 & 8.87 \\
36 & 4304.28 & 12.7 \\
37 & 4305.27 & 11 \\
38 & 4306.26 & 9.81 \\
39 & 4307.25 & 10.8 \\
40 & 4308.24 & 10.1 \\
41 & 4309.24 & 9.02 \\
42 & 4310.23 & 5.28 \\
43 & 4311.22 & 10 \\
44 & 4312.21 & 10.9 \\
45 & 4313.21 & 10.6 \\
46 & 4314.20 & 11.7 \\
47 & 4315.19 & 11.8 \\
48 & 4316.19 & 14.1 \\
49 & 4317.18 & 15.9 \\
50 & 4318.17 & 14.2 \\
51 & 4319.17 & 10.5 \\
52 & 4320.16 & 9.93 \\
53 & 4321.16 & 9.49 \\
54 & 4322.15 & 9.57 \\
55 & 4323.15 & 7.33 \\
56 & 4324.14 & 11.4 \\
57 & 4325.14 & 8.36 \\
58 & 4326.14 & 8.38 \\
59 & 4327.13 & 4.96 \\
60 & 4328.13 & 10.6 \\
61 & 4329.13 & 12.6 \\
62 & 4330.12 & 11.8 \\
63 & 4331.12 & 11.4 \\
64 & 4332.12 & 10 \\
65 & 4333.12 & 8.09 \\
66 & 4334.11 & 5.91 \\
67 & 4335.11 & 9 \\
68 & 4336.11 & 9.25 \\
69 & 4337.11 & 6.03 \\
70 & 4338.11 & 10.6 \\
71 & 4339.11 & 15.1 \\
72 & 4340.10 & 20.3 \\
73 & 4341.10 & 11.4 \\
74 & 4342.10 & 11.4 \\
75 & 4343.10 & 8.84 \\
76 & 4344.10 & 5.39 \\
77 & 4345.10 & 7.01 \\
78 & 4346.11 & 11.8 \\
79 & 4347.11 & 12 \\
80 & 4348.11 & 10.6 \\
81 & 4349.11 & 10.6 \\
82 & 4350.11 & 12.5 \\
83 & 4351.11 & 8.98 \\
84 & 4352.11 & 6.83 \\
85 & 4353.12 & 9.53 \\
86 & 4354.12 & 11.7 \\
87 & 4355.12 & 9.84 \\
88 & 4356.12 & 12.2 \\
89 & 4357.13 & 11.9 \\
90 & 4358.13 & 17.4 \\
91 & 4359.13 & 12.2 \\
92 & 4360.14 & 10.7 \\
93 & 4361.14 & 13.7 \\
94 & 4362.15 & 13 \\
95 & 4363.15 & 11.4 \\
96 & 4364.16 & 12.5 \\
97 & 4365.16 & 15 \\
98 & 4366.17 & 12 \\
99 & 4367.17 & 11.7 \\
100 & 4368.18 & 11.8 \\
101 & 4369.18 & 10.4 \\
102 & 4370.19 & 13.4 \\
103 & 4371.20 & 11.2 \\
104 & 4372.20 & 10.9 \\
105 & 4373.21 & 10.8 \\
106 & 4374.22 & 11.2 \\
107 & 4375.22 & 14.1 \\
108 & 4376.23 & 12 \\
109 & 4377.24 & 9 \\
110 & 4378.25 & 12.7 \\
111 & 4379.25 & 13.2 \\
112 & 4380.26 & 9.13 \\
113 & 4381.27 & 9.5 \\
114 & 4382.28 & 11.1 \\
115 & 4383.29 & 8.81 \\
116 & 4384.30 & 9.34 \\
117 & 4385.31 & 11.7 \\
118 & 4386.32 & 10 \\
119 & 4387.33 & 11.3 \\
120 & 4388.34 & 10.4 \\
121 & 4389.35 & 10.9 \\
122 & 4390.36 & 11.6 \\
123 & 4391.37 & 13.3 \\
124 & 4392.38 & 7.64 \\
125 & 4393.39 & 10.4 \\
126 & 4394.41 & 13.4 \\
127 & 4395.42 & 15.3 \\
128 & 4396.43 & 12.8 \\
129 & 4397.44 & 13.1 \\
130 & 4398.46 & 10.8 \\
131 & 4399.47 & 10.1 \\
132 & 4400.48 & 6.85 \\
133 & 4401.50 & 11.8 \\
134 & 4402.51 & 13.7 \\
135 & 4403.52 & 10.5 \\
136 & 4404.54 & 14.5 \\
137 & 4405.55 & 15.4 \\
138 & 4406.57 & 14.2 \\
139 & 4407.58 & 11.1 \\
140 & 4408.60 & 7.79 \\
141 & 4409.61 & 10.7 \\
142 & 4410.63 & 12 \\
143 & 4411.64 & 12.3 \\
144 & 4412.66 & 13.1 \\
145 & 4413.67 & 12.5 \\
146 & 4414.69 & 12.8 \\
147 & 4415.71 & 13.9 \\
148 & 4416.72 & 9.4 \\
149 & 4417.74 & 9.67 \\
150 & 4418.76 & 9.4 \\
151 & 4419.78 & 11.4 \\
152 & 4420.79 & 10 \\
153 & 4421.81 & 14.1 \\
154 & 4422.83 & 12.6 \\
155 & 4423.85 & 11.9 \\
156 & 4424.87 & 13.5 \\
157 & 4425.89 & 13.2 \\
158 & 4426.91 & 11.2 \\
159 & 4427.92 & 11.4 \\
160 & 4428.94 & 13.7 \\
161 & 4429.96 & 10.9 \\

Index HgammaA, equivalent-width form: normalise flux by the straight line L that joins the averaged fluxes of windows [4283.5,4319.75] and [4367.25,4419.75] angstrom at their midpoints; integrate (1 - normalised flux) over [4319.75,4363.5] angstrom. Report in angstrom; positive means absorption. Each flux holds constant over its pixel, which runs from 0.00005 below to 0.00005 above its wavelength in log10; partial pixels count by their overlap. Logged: 2.7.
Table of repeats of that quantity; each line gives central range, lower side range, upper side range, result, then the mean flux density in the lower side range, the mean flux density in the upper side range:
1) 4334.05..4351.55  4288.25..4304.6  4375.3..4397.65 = 0.74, 10.6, 11.2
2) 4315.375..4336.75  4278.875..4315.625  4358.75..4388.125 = 1.87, 10.9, 11.5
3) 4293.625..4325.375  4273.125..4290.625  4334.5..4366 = 2.93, 12.2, 11.2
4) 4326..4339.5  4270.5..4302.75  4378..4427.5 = 2.30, 11.5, 11.5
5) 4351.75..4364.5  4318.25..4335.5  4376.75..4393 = -2.16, 9.49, 10.6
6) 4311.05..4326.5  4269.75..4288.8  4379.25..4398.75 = 1.02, 12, 11.1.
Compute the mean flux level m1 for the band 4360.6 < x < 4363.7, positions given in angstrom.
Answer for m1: 12.7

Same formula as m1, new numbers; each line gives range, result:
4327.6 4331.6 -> 11.5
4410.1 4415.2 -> 12.5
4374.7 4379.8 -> 12.2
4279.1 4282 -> 12.6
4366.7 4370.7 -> 11.8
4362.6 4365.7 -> 13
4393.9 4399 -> 13.1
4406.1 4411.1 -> 11.1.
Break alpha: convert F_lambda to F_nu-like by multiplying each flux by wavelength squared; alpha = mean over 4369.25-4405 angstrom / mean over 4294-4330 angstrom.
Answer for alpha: 1.11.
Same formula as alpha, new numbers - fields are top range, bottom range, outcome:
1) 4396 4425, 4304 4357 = 1.18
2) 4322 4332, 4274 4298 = 0.85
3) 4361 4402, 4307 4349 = 1.13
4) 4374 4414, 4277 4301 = 1.04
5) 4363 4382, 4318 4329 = 1.26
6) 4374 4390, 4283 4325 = 1.05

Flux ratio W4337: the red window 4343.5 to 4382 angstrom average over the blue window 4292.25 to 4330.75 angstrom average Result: 1.1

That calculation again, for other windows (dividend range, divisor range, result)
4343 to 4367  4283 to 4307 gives 1.03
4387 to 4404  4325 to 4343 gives 1.11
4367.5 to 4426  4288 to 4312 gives 1.12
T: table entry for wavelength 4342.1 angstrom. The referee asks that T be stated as 11.4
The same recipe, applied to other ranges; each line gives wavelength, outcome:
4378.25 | 12.7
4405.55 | 15.4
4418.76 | 9.4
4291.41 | 9.4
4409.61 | 10.7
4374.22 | 11.2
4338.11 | 10.6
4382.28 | 11.1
